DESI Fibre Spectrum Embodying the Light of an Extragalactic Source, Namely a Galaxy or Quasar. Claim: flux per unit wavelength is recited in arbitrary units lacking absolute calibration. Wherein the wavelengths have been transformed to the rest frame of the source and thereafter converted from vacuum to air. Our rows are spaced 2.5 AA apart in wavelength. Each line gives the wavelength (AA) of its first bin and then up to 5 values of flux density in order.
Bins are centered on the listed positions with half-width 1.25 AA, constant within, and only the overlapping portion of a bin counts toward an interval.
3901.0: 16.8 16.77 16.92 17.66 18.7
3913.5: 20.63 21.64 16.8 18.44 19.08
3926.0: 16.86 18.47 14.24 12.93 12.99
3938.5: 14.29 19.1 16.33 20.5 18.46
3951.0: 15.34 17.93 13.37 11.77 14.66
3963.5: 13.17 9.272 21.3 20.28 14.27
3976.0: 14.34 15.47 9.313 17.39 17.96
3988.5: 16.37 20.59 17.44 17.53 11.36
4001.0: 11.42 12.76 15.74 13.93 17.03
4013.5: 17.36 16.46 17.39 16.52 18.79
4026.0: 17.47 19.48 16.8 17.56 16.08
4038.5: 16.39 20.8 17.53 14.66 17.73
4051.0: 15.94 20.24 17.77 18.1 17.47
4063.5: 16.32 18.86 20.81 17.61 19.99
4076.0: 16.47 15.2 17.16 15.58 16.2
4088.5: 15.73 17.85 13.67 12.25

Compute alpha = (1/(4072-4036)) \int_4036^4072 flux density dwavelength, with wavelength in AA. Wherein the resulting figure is 17.8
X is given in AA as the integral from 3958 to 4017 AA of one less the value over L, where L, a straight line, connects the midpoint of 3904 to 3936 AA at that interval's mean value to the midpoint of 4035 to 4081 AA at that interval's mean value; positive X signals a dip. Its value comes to 7.50 AA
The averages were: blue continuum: 17.5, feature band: 15.3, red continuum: 17.7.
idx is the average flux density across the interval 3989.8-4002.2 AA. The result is 15.7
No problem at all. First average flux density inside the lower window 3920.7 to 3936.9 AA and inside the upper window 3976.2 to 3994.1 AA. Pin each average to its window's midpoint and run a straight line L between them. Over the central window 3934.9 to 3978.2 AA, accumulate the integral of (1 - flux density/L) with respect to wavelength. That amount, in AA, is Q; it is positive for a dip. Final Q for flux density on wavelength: 1.1 AA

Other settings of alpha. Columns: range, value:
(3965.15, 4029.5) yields 16.1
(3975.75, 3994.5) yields 16.2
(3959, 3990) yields 15.3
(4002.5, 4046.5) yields 16.9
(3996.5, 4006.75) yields 13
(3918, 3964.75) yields 16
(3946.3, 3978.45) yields 15.5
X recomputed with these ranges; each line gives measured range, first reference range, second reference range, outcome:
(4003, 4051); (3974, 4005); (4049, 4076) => -0.5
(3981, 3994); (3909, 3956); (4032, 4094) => 0.1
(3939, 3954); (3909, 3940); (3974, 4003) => -1.2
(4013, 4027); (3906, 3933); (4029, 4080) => 0.3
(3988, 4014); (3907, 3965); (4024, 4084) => 2.5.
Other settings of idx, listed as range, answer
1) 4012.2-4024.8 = 17.3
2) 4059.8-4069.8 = 18.4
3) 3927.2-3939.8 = 14.6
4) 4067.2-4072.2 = 19.2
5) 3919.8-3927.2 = 18.1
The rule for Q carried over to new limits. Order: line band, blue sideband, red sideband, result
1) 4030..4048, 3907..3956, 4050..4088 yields 0.36 AA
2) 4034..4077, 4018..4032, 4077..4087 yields -2.51 AA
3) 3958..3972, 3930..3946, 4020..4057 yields 0.75 AA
